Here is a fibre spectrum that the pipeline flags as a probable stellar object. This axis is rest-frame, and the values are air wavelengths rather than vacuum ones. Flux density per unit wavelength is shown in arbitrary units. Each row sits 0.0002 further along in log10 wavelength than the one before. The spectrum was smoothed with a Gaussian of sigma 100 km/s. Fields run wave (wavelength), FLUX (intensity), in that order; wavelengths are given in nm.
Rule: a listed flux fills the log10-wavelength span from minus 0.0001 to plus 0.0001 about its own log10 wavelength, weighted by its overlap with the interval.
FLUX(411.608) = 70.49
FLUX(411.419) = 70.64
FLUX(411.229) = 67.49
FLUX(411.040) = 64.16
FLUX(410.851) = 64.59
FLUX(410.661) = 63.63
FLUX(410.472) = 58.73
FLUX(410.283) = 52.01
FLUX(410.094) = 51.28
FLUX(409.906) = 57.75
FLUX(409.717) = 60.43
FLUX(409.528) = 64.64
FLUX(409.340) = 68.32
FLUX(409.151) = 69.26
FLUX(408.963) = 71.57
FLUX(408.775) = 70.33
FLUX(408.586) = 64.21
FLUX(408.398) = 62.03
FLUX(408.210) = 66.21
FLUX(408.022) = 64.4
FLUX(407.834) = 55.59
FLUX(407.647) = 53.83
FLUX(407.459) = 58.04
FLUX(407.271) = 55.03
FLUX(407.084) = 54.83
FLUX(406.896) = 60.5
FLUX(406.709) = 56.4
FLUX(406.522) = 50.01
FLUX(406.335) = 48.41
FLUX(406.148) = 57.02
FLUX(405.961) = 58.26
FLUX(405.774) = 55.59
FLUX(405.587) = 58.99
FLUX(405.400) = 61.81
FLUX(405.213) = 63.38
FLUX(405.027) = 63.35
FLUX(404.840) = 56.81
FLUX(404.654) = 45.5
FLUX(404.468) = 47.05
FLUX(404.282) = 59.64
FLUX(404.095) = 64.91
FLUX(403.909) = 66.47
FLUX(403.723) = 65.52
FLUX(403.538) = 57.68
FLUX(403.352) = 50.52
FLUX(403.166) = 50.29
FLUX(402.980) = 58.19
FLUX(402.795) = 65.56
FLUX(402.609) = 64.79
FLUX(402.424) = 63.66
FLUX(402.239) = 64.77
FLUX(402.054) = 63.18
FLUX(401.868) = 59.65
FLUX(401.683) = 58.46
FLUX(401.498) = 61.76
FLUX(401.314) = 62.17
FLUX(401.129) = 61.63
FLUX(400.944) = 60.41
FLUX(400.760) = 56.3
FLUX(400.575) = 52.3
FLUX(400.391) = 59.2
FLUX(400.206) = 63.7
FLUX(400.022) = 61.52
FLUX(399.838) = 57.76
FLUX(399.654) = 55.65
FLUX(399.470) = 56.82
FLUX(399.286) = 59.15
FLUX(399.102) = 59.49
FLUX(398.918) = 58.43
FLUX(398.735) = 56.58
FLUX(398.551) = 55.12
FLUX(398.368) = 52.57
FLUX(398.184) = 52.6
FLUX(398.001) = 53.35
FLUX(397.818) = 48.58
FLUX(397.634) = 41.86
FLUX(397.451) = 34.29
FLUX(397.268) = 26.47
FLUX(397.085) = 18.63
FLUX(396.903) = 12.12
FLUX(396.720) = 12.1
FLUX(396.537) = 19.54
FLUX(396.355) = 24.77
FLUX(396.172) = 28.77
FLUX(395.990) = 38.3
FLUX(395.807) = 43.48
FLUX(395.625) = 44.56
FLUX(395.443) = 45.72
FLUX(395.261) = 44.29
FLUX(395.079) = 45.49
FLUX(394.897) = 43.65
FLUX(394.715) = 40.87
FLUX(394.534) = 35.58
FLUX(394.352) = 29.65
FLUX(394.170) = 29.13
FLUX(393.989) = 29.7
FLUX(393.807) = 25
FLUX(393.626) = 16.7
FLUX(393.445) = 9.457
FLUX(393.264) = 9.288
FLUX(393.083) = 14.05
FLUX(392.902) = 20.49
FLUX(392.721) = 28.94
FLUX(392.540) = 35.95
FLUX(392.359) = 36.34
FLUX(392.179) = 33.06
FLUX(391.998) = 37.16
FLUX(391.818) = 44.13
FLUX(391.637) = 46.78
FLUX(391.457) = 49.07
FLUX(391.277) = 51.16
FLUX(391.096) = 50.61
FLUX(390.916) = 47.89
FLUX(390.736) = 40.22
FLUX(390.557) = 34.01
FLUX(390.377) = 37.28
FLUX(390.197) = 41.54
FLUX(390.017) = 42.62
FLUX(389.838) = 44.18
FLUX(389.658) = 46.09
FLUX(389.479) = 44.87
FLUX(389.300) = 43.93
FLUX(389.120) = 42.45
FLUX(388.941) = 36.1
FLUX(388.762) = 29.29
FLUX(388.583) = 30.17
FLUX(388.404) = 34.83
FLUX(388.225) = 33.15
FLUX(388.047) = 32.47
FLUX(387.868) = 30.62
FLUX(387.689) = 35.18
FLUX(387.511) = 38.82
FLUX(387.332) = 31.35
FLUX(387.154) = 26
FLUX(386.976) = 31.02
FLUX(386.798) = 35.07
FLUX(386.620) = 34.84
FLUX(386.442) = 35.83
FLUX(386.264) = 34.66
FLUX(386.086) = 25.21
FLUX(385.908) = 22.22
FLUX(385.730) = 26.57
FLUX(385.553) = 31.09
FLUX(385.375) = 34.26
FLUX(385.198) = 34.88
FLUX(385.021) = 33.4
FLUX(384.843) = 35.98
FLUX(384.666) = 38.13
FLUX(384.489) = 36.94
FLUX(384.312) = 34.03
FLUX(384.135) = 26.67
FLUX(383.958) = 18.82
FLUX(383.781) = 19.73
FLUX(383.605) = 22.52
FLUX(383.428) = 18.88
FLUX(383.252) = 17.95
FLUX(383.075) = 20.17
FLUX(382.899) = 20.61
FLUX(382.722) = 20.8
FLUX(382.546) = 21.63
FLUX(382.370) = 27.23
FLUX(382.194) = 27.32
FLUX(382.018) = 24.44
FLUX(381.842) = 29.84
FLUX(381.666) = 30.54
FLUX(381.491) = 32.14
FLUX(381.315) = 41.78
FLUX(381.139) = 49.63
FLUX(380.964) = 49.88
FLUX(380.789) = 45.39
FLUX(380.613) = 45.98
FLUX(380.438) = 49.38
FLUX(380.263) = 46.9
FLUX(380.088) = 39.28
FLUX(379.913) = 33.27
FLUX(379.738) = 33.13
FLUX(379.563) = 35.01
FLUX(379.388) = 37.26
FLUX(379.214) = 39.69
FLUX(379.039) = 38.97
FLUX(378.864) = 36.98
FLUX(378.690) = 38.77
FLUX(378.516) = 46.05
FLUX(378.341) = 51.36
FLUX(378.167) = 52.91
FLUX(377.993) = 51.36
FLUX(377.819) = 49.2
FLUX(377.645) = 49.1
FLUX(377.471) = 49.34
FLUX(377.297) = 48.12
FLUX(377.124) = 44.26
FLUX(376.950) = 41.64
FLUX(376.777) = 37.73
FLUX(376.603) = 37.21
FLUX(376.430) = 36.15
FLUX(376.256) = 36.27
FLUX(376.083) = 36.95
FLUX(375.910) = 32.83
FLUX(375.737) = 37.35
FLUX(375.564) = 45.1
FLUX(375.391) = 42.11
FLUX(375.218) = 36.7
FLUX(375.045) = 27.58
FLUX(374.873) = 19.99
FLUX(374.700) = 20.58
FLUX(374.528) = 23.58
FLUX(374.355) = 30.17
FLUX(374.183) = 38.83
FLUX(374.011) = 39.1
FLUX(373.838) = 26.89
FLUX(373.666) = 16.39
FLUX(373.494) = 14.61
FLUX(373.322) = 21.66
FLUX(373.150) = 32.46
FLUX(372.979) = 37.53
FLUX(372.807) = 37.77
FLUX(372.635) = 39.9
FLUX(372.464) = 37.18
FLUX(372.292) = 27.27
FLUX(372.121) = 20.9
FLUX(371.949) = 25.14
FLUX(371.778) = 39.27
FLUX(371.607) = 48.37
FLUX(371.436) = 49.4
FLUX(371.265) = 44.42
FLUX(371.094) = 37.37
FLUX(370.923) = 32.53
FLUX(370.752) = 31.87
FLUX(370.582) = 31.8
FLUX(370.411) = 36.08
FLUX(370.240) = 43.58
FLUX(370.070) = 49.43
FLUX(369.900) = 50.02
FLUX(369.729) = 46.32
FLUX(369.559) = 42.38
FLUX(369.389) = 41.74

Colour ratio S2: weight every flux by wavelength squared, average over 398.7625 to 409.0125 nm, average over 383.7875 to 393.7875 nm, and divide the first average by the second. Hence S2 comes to 1.88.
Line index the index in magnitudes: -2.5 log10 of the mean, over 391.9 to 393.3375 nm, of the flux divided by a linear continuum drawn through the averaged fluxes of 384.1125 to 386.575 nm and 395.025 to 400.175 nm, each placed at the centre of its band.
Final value 0.38 mag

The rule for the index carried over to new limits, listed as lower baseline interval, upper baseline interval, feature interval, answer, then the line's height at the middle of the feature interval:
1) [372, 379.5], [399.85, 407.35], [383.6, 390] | 0.33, 45.2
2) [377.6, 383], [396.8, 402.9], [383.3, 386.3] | 0.41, 42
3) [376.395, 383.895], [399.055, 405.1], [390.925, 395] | 0.45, 49.9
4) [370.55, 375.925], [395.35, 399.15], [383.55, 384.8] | 0.24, 35.7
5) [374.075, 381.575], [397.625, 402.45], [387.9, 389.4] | 0.35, 48.7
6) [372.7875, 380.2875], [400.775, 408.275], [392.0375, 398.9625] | 0.46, 51.7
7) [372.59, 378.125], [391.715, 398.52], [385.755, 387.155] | 0.11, 34.1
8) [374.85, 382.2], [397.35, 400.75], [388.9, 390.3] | 0.12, 47.8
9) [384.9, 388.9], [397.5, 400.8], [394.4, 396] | 0.13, 47.8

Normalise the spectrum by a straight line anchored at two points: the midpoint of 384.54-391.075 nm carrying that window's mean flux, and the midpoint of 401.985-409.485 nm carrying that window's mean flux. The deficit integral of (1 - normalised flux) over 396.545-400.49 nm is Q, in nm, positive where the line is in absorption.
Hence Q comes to 0.28 nm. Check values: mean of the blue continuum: 35.6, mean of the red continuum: 59.8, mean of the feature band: 46.9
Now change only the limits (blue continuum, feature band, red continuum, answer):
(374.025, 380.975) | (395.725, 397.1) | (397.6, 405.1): 0.74 nm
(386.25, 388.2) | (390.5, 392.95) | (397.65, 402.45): 0.09 nm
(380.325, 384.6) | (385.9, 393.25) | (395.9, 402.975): 0.48 nm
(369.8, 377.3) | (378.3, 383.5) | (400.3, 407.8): 0.70 nm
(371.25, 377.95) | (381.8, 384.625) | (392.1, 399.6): 0.89 nm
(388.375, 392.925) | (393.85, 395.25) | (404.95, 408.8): 0.26 nm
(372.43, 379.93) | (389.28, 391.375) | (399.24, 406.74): 0.20 nm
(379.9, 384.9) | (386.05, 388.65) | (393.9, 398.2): 0.01 nm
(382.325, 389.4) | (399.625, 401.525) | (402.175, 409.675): -0.27 nm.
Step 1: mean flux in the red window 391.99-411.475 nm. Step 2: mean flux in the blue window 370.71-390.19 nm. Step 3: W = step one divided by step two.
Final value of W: 1.45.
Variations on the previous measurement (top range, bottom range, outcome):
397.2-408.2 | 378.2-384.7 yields 1.68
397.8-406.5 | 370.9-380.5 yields 1.57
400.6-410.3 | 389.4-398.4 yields 1.68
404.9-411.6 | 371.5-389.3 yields 1.78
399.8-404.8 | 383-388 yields 2.00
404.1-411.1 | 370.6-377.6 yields 1.71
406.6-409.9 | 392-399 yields 1.81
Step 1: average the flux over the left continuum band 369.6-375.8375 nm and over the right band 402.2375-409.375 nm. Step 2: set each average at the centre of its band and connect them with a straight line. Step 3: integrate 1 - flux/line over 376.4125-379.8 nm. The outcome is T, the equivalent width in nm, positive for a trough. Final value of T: -0.39 nm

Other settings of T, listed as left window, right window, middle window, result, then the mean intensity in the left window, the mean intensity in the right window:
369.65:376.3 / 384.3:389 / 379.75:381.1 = -0.42 nm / 34.5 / 32.6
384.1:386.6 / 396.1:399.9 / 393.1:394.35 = 0.60 nm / 32.3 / 42.1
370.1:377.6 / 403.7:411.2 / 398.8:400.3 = -0.14 nm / 34.9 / 59.8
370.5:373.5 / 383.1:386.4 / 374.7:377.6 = -0.48 nm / 34.4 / 28.4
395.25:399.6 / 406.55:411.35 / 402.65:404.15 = -0.24 nm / 41.2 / 61.3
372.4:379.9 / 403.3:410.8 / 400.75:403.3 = -0.23 nm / 36.9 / 59.3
